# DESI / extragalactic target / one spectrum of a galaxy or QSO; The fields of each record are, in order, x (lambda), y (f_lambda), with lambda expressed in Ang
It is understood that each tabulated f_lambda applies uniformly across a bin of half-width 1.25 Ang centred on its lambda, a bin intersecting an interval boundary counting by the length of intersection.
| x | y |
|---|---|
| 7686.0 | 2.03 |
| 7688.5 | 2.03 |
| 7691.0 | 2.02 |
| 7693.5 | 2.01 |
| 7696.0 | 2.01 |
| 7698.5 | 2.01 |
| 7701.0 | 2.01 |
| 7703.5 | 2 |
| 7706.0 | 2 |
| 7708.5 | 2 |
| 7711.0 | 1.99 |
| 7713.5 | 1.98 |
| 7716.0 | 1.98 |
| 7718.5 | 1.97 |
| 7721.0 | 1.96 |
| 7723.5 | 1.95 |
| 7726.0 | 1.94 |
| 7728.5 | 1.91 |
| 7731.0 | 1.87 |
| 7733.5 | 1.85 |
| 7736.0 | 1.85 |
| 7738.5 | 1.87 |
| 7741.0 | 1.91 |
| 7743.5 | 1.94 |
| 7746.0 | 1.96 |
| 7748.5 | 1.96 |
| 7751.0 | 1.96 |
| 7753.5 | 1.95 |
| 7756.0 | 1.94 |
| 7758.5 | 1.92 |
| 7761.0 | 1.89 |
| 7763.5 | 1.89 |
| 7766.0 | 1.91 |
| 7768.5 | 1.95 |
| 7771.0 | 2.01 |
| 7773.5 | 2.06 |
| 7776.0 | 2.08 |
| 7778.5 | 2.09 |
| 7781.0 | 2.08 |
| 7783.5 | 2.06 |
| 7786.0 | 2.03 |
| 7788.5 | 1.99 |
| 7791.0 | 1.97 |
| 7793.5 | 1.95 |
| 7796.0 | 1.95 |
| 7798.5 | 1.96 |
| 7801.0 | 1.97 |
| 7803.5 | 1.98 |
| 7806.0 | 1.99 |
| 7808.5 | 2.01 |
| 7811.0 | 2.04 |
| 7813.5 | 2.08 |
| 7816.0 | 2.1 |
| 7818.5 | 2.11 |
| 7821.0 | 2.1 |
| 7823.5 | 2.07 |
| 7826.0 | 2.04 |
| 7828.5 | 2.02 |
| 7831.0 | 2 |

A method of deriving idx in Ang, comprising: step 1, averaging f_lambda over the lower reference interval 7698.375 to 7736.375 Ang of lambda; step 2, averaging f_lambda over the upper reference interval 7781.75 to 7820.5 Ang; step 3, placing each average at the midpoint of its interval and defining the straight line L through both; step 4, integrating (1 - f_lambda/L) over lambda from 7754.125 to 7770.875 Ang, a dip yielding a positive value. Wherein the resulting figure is 0.5 Ang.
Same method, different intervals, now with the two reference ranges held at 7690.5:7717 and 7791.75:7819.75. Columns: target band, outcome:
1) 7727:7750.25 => 1.17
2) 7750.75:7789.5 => 0.37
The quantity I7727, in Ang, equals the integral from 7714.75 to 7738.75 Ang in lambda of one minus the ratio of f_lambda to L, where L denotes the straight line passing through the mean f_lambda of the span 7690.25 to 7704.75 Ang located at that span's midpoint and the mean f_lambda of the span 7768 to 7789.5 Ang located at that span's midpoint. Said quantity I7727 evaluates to 1.24 Ang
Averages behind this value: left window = 2.01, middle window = 1.92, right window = 2.04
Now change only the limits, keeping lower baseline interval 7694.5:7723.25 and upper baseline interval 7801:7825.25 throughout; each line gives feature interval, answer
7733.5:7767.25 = 1.63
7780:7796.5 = 0.24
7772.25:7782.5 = -0.24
